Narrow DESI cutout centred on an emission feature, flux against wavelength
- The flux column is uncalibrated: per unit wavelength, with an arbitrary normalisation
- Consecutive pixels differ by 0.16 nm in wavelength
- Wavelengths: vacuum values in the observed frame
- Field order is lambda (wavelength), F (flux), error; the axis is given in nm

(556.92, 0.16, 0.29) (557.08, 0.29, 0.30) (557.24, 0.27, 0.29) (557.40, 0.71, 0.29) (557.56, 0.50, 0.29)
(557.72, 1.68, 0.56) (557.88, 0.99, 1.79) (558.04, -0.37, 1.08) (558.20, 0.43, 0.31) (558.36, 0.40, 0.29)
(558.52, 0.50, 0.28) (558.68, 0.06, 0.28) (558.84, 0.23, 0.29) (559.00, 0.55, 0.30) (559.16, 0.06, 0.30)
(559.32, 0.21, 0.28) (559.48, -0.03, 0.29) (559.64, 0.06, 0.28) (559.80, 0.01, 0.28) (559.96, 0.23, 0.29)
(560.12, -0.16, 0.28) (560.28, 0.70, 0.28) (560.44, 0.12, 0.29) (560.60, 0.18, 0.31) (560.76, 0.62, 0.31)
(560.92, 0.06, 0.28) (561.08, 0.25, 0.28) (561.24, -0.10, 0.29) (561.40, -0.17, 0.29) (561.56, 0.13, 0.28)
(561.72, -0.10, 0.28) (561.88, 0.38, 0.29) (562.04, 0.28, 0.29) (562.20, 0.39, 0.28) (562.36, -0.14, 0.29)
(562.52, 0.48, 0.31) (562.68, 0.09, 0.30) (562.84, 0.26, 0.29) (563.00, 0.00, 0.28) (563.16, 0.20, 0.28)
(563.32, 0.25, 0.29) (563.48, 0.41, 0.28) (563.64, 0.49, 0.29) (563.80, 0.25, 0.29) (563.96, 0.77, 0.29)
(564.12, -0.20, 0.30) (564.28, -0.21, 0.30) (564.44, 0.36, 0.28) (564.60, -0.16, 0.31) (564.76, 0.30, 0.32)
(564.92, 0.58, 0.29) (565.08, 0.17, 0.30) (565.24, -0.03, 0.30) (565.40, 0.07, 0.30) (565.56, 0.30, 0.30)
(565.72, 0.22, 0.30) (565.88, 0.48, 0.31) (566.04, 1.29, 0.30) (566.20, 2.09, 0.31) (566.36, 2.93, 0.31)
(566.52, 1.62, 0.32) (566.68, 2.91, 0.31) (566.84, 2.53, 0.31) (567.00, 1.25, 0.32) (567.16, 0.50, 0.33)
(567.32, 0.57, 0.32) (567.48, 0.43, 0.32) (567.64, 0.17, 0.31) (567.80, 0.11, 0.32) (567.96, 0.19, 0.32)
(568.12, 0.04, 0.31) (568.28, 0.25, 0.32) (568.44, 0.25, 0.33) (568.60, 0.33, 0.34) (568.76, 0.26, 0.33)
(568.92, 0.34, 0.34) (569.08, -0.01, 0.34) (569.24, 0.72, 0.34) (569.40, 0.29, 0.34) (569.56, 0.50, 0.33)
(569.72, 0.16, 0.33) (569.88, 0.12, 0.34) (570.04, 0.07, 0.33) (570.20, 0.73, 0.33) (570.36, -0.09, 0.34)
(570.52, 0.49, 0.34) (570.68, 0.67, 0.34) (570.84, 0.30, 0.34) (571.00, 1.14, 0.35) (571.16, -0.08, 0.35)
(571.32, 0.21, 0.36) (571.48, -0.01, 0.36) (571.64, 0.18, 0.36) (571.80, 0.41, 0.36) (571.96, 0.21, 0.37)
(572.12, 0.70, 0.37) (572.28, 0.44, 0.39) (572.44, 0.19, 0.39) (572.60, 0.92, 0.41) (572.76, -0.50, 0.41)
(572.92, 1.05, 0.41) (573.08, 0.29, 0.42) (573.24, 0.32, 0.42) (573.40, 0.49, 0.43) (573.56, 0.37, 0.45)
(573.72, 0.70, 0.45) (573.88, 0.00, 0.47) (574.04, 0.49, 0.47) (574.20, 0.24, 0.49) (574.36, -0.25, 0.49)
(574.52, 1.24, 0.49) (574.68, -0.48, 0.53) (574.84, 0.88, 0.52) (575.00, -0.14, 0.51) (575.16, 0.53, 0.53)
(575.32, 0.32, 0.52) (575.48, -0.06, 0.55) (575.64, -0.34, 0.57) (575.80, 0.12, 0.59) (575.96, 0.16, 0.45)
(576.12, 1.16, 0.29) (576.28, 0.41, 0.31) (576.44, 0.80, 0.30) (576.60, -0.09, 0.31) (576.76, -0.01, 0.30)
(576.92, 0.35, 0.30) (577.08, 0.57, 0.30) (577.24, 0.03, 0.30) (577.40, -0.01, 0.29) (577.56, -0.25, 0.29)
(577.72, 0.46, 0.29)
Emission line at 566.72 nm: [O II]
